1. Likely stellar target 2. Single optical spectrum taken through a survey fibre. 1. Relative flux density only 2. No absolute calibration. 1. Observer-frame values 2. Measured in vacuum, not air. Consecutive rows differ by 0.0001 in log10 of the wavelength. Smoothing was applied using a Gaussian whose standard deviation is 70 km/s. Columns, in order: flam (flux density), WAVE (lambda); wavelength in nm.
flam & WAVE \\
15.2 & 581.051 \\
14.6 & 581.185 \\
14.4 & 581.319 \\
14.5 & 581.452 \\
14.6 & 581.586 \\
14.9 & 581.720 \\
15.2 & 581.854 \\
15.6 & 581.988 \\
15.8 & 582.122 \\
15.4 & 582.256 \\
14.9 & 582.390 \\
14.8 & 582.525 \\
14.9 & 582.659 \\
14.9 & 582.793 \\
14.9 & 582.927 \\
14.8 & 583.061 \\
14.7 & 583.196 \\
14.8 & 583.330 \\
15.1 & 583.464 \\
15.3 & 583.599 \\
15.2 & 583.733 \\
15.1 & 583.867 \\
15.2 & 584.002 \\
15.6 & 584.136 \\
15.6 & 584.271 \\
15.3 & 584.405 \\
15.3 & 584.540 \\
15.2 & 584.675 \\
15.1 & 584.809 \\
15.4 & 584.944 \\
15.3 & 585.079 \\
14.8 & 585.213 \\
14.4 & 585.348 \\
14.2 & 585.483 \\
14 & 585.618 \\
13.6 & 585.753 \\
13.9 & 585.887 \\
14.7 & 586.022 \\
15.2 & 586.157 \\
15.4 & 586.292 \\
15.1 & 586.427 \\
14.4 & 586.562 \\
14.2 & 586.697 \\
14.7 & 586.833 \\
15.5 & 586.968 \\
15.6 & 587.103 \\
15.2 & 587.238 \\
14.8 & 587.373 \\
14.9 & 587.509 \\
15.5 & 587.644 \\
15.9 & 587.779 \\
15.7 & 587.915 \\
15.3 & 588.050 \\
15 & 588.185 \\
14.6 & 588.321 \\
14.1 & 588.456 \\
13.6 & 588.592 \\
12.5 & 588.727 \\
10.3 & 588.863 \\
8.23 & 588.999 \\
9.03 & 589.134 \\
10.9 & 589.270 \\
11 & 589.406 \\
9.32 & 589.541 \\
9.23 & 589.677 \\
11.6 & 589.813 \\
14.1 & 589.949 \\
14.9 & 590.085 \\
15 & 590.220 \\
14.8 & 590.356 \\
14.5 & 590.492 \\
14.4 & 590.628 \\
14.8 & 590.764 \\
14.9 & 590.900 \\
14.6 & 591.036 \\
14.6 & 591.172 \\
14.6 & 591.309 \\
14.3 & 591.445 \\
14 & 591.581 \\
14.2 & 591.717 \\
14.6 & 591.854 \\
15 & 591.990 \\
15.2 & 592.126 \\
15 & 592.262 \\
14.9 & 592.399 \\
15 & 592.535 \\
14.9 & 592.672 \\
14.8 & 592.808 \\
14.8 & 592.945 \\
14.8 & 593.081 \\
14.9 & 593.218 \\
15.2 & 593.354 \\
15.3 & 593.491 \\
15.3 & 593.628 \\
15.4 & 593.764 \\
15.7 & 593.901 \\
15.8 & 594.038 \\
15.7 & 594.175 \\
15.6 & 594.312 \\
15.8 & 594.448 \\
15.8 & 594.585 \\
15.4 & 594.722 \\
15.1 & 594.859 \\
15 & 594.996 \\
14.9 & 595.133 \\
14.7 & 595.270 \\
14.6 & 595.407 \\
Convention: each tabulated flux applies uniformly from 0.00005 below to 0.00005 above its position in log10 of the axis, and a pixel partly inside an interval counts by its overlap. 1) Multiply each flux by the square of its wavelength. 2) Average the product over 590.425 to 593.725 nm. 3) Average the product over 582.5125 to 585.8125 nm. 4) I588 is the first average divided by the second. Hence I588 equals 1.0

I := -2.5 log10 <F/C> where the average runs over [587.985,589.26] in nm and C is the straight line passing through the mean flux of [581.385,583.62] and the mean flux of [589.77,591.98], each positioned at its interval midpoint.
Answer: 0.17 mag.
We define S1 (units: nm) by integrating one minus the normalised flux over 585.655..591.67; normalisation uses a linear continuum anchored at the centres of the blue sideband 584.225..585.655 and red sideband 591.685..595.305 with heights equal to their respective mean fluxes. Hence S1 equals 0.49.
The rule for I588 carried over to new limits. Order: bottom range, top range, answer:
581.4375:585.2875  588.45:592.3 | 0.89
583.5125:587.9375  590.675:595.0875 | 1.03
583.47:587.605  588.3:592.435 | 0.90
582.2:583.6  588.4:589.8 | 0.74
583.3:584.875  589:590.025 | 0.71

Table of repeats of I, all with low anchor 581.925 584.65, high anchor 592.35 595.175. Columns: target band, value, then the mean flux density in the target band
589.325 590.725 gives 0.18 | 12.9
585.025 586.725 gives 0.04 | 14.6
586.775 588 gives -0.01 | 15.3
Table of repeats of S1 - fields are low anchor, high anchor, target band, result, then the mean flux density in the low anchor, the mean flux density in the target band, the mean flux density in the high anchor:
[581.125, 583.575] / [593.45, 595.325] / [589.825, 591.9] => 0.11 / 14.9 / 14.5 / 15.4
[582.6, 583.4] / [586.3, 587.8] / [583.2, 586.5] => 0.00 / 14.8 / 14.9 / 15.1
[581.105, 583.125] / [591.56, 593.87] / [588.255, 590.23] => 0.42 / 15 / 11.8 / 14.9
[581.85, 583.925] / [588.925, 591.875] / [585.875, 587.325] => -0.09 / 15.1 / 14.9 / 13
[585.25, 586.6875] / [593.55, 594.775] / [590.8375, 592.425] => 0.06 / 14.5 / 14.6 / 15.6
